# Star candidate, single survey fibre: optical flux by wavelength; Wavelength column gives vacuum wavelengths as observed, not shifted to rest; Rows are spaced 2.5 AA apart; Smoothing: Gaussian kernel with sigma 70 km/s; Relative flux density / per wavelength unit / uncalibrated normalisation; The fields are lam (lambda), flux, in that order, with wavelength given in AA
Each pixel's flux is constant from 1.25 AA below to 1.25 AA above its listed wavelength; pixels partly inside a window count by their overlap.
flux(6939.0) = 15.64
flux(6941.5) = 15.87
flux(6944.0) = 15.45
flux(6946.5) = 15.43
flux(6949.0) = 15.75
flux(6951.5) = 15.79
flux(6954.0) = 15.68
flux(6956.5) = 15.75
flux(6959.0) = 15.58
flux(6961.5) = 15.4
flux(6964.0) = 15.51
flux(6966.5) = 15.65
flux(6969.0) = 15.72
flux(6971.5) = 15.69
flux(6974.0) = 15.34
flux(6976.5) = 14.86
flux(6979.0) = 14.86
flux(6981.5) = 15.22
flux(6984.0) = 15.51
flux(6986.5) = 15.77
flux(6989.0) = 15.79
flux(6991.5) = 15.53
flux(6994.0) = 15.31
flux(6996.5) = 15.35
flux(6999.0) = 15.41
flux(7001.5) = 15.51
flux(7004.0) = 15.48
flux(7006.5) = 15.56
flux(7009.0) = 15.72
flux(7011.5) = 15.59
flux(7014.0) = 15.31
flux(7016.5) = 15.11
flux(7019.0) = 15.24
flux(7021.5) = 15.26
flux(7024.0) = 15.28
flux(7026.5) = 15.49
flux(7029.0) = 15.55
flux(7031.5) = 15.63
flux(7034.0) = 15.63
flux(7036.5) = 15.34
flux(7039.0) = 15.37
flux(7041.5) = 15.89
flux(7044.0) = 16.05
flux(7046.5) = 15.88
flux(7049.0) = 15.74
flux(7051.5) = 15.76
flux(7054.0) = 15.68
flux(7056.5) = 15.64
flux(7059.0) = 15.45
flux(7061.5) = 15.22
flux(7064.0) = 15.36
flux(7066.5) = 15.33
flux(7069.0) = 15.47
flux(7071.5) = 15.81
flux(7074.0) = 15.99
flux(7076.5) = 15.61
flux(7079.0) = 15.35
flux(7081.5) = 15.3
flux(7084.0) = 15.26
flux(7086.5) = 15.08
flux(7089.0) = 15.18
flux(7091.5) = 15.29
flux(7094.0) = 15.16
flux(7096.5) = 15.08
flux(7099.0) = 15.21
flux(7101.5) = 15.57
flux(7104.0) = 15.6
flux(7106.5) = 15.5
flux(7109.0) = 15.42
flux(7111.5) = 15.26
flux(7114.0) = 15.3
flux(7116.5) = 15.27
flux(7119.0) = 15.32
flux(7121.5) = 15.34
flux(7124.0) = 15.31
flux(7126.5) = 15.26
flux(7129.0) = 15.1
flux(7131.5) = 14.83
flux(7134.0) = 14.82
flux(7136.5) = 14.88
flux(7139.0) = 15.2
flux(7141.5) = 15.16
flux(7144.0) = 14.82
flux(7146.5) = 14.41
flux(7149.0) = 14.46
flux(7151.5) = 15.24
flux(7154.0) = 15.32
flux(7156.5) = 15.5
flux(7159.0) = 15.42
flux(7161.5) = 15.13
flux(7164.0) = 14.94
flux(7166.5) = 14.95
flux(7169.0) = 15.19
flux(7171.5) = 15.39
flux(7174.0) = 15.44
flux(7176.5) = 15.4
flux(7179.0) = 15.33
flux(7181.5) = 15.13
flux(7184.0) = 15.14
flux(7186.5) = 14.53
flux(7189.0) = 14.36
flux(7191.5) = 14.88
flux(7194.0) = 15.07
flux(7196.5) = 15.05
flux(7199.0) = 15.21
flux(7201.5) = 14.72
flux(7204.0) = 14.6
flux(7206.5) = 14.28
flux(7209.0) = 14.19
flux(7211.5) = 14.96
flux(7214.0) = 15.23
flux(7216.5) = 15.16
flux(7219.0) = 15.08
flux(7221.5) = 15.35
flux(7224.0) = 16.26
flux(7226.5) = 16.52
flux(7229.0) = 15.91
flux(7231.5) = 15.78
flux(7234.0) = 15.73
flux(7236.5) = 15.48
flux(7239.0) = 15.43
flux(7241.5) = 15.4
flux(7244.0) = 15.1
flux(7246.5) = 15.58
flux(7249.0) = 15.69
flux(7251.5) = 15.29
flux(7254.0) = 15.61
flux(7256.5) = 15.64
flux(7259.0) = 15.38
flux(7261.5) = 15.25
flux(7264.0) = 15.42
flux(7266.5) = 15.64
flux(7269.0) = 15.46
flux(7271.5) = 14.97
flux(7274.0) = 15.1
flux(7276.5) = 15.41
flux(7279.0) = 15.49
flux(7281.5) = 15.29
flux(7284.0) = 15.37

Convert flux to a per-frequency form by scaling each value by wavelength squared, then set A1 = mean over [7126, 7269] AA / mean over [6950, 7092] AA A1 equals 1.0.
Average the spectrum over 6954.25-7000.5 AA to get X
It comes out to 15.5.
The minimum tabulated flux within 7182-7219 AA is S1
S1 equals 14.19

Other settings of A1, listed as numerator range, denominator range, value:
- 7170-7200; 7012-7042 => 1.02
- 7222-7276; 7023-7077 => 1.05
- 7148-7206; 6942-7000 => 1.03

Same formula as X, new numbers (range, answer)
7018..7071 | 15.5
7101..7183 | 15.2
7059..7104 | 15.4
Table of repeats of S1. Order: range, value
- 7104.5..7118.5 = 15.26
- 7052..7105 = 15.08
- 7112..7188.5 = 14.41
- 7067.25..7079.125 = 15.35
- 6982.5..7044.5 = 15.11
